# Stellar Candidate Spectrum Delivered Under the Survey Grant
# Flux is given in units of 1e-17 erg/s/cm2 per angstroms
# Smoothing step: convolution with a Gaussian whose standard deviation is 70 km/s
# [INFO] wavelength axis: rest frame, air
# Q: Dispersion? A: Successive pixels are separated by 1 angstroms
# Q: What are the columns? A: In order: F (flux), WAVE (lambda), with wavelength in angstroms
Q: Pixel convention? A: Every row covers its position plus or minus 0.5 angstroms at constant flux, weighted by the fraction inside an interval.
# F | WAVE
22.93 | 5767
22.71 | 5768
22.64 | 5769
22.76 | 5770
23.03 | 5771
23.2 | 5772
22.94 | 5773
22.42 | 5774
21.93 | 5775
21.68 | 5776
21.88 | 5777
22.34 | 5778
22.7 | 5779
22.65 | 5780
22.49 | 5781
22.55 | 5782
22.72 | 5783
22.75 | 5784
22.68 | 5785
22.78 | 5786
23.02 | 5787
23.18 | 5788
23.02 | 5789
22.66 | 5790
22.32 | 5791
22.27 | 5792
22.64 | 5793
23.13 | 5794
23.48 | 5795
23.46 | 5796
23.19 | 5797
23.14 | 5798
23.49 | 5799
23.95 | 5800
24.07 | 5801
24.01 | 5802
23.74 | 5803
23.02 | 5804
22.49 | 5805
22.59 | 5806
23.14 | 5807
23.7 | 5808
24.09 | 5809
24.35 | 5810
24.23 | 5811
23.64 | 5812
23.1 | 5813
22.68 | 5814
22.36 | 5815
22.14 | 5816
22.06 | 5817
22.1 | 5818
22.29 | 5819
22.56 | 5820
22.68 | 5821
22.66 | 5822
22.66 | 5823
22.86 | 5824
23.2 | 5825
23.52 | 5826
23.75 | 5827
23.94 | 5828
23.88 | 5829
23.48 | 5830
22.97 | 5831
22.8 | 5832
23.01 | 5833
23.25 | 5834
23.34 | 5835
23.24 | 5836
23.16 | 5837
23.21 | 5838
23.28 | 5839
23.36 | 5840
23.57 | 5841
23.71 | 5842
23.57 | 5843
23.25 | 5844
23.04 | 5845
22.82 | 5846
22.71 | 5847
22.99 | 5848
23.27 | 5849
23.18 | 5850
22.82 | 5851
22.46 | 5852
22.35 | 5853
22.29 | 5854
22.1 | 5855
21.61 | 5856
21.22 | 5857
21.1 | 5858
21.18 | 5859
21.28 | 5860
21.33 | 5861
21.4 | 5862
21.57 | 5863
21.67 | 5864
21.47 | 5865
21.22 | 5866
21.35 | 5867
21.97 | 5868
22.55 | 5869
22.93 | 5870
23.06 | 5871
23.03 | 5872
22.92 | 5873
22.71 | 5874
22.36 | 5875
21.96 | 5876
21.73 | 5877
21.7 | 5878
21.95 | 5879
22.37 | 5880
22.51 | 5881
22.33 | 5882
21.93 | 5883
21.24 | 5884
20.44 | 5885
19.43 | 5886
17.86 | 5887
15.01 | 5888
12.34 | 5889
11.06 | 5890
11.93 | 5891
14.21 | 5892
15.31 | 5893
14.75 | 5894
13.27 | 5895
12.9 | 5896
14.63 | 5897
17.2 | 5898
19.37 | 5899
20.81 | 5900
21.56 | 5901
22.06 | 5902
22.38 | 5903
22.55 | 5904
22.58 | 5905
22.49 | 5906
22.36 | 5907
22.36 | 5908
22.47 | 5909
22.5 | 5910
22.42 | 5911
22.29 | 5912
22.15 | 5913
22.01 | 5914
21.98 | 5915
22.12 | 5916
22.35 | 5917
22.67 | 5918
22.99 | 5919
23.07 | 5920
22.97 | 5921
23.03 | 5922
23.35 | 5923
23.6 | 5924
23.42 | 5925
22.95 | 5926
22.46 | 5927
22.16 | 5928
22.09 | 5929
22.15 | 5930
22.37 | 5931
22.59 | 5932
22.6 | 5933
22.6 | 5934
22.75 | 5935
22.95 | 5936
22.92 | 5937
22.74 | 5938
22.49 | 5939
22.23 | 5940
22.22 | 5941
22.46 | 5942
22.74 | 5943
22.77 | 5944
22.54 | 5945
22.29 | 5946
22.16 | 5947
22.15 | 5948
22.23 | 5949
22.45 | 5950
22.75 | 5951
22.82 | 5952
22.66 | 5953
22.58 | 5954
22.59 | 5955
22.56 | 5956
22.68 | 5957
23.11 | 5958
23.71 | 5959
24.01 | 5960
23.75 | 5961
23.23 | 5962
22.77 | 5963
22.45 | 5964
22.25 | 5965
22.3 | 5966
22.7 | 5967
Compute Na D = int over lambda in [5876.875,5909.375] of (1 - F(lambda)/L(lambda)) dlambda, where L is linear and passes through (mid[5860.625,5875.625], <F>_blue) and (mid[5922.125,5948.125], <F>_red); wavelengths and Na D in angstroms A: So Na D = 4.9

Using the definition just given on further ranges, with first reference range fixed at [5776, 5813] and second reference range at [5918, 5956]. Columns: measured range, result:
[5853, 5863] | 0.6 angstroms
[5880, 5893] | 3.0 angstroms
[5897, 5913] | 0.9 angstroms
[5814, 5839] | 0.0 angstroms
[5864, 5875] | 0.3 angstroms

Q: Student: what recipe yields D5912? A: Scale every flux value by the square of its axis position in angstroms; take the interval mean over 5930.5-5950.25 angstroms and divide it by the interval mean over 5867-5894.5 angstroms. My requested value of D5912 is 1.2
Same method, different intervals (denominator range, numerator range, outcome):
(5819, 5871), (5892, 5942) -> 0.97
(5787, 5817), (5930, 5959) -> 1.02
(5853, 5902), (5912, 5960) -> 1.16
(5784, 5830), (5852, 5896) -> 0.89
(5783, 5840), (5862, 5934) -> 0.93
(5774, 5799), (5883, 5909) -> 0.83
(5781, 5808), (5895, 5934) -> 0.98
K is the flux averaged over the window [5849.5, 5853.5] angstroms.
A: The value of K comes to 22.7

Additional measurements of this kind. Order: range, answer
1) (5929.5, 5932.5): 22.4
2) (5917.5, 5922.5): 22.9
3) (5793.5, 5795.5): 23.3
